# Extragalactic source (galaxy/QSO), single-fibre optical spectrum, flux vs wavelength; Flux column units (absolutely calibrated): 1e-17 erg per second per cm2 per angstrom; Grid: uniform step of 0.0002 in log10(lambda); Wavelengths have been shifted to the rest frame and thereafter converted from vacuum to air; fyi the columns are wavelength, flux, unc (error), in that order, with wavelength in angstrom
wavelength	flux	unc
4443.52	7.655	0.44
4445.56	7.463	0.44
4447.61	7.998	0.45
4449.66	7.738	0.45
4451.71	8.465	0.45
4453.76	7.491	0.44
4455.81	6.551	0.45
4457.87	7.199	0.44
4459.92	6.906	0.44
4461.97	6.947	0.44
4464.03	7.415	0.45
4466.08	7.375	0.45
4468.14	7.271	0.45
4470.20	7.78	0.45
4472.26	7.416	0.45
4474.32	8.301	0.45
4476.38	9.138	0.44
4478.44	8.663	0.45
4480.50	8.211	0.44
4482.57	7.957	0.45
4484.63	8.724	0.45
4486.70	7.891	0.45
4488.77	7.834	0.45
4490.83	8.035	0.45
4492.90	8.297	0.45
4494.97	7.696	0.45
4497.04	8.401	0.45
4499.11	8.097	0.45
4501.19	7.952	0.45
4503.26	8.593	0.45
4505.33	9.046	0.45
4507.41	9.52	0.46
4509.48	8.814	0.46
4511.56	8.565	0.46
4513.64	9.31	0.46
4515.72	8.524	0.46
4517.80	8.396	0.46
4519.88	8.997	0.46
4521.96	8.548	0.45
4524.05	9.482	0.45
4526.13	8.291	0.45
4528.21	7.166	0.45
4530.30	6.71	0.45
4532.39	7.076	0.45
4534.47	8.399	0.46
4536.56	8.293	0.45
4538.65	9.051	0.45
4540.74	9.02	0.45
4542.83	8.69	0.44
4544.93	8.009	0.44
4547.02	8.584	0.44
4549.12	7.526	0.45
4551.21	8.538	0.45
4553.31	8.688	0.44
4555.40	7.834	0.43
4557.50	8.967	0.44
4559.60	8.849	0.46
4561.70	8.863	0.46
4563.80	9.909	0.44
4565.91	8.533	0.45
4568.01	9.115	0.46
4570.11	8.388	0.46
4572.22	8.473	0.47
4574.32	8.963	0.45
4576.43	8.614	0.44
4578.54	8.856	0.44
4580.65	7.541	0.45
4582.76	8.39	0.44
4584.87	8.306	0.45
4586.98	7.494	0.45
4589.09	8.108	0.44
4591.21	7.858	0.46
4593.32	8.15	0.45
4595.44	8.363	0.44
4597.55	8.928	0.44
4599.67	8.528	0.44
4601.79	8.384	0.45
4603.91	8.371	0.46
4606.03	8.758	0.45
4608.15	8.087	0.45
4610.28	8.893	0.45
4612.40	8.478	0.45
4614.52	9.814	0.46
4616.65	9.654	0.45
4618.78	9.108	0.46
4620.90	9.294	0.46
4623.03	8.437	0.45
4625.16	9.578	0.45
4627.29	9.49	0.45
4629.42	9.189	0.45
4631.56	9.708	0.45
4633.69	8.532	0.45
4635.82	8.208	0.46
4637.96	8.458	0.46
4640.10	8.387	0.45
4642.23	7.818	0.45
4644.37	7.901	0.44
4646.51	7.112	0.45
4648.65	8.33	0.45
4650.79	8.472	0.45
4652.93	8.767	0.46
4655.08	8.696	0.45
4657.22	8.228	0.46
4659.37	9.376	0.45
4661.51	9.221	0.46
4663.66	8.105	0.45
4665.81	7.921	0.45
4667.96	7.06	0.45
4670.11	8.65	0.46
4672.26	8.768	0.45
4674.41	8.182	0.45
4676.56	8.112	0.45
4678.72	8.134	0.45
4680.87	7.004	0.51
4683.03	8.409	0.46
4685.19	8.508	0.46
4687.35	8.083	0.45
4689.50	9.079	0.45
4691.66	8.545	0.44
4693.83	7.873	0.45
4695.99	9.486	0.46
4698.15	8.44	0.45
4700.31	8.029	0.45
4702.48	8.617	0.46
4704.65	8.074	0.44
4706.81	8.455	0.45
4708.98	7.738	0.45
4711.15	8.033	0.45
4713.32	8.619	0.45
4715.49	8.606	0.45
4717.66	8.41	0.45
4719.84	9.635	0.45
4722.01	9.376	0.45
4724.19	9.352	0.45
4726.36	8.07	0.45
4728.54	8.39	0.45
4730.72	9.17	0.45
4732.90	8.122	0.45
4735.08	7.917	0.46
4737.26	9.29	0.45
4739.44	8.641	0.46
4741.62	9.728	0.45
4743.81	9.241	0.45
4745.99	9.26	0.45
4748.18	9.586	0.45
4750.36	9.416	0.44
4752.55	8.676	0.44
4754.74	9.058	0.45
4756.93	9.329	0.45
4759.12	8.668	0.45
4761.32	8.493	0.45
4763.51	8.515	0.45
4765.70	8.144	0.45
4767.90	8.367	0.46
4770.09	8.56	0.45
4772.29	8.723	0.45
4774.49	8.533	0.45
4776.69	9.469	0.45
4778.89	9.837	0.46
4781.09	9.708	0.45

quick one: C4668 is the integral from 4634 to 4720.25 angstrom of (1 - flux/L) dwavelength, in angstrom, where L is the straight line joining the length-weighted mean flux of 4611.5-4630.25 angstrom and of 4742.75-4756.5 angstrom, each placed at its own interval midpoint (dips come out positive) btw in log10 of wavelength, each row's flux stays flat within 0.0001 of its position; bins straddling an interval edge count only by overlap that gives 8.4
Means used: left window 9.24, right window 9.22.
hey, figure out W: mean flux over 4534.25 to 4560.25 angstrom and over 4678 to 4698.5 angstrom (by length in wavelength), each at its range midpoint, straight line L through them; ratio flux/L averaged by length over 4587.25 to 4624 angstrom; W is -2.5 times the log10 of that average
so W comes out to -0.03 mag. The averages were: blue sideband 8.49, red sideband 8.36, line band 8.64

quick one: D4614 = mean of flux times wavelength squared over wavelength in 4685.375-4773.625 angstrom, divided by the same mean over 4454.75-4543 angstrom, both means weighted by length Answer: 1.18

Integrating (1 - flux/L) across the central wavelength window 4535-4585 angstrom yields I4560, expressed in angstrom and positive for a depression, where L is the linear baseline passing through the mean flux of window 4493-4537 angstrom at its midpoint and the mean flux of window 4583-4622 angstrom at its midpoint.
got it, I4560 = -0.6 angstrom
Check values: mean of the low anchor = 8.37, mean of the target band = 8.59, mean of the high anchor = 8.59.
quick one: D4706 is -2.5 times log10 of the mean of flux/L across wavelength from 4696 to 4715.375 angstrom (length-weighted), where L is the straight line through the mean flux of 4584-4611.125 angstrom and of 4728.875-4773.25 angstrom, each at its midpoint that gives 0.04 mag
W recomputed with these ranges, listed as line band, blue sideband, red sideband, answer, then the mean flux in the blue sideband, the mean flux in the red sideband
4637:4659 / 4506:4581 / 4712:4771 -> 0.06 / 8.54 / 8.84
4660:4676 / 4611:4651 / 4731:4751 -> 0.07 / 8.74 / 9.02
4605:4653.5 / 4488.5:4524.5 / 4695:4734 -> -0.02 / 8.56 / 8.59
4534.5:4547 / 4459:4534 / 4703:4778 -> -0.04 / 8.15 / 8.76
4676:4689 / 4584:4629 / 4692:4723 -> 0.06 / 8.68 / 8.52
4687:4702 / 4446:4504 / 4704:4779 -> 0.01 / 7.86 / 8.78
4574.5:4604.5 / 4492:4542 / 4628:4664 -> 0.02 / 8.43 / 8.52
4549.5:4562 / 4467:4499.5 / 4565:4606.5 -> -0.03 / 8.1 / 8.4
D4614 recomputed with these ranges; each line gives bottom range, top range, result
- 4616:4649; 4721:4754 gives 1.08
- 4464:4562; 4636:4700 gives 1.07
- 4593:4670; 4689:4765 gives 1.06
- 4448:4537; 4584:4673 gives 1.12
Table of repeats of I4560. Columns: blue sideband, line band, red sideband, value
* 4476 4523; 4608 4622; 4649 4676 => -1.08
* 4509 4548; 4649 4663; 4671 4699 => -0.64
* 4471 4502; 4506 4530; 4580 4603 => -1.34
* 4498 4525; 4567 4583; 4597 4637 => 0.55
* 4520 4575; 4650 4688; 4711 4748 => 1.77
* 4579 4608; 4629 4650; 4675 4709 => -0.16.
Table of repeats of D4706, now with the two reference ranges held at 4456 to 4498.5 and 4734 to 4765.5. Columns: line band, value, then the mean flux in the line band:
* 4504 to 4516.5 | -0.13 mag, 8.96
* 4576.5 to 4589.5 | 0.02 mag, 8.16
